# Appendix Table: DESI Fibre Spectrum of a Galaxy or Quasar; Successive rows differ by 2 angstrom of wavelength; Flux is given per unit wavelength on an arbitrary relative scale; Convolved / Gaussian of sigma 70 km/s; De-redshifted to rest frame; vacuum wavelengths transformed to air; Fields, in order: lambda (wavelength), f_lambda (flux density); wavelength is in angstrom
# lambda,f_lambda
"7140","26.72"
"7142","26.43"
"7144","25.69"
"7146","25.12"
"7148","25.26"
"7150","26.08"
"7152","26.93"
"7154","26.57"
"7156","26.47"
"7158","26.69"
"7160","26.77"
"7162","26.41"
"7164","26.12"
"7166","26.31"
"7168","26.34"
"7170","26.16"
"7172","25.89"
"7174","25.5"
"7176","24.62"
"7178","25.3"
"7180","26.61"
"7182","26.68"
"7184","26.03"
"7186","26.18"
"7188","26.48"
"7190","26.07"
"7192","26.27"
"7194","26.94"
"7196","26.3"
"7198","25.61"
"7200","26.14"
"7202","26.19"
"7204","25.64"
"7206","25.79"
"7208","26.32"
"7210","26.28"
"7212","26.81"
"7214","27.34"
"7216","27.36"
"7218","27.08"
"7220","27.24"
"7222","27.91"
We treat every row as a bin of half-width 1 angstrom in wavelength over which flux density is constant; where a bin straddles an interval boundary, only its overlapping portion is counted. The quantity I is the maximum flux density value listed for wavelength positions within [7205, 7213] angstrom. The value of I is 26.81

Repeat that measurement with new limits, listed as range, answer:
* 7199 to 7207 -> 26.19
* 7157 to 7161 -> 26.77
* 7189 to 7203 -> 26.94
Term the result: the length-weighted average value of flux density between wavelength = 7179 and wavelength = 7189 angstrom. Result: 26.4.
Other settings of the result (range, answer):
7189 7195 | 26.4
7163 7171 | 26.2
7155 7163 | 26.6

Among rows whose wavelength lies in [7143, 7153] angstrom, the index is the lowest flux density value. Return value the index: 25.12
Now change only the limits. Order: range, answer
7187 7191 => 26.07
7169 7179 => 24.62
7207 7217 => 26.28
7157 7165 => 26.12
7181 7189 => 26.03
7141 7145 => 25.69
